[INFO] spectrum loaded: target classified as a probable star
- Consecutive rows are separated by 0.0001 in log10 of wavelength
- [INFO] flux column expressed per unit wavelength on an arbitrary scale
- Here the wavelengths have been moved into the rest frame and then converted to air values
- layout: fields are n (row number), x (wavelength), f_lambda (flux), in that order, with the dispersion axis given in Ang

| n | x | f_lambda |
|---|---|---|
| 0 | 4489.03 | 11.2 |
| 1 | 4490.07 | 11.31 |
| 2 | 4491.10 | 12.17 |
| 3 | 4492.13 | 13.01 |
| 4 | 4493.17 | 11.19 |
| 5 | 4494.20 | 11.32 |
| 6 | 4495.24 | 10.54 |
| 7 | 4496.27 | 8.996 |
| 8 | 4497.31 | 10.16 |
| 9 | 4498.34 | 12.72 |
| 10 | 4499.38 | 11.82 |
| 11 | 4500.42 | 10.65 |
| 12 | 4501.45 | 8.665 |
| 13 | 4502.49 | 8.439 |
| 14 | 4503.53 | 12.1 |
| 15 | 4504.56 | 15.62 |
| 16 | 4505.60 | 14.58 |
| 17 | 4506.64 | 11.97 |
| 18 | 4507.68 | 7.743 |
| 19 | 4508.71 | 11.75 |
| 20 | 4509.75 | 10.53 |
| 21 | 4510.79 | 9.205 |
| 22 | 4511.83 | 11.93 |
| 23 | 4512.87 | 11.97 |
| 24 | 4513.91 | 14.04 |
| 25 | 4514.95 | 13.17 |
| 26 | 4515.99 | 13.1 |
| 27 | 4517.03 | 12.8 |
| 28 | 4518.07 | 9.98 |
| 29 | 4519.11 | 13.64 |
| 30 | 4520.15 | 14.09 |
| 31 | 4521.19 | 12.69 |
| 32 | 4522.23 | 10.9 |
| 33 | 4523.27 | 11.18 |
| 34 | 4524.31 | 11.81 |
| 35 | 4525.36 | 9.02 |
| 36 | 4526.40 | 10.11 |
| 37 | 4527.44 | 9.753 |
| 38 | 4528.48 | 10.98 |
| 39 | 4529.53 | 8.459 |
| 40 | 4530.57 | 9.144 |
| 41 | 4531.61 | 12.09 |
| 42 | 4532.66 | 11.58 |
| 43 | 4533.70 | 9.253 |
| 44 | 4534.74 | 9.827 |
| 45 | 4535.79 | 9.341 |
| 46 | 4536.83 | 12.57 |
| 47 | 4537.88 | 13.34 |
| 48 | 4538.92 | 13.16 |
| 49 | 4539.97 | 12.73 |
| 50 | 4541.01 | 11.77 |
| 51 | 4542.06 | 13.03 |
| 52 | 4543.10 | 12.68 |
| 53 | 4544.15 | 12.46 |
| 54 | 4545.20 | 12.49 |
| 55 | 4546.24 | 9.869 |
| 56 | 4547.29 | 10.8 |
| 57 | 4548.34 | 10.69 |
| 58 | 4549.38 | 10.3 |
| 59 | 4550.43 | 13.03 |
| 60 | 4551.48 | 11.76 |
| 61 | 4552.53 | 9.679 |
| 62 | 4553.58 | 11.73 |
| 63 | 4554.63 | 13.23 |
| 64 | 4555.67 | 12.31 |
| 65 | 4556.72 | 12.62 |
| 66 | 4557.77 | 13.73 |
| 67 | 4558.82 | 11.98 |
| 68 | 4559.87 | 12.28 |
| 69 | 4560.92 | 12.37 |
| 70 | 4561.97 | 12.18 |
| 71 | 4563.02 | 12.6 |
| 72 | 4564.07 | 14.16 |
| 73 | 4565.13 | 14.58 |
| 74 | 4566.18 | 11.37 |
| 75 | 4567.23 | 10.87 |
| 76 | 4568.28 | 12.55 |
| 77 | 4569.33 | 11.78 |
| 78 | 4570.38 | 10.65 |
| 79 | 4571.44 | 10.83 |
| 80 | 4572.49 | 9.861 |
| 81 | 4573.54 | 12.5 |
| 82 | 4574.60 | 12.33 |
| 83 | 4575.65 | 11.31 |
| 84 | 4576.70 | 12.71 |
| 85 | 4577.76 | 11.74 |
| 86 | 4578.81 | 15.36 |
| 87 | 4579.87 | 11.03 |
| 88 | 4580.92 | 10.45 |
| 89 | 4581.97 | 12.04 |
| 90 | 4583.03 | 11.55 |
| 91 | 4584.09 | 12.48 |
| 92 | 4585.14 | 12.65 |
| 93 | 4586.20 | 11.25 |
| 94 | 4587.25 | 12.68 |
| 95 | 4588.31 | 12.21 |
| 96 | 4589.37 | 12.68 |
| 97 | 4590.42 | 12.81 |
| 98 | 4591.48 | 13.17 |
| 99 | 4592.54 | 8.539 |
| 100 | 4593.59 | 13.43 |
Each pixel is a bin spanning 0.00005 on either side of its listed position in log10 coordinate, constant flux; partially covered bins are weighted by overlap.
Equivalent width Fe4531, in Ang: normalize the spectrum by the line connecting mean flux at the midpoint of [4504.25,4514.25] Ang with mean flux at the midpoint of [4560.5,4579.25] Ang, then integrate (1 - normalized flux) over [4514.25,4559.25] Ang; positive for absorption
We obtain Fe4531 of 1.4 Ang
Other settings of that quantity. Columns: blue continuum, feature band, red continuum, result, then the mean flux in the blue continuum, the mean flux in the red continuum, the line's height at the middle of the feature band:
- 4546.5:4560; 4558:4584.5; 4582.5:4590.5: -0.1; 11.8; 12.3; 12.1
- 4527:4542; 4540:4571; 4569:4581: -1.7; 11.1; 11.8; 11.4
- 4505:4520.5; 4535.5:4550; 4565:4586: 0.1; 12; 11.9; 12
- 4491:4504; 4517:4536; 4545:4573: 0.8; 10.9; 11.9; 11.3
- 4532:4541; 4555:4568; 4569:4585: -1.0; 11.5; 11.8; 11.7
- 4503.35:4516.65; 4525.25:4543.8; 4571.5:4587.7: 1.5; 12.1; 12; 12.1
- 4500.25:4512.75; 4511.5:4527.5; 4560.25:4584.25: -0.9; 11.1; 12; 11.3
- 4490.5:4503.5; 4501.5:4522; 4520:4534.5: -2.3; 10.9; 10.7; 10.8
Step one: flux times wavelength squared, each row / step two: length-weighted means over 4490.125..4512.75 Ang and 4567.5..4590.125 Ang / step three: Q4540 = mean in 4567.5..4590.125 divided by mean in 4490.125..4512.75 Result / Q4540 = 1.1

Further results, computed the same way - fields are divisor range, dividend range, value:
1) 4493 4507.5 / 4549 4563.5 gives 1.11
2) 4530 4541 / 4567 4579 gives 1.06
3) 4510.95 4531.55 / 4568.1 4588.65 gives 1.06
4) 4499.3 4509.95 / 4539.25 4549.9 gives 1.06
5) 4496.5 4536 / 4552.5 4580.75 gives 1.11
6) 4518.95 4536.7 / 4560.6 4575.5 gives 1.13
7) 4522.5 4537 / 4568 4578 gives 1.15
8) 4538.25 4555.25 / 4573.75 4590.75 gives 1.05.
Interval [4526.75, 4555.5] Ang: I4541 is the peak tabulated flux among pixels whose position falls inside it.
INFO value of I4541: 13.34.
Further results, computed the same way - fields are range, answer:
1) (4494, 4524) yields 15.62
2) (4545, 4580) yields 15.36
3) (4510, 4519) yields 14.04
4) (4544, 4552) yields 13.03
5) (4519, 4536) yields 14.09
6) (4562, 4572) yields 14.58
